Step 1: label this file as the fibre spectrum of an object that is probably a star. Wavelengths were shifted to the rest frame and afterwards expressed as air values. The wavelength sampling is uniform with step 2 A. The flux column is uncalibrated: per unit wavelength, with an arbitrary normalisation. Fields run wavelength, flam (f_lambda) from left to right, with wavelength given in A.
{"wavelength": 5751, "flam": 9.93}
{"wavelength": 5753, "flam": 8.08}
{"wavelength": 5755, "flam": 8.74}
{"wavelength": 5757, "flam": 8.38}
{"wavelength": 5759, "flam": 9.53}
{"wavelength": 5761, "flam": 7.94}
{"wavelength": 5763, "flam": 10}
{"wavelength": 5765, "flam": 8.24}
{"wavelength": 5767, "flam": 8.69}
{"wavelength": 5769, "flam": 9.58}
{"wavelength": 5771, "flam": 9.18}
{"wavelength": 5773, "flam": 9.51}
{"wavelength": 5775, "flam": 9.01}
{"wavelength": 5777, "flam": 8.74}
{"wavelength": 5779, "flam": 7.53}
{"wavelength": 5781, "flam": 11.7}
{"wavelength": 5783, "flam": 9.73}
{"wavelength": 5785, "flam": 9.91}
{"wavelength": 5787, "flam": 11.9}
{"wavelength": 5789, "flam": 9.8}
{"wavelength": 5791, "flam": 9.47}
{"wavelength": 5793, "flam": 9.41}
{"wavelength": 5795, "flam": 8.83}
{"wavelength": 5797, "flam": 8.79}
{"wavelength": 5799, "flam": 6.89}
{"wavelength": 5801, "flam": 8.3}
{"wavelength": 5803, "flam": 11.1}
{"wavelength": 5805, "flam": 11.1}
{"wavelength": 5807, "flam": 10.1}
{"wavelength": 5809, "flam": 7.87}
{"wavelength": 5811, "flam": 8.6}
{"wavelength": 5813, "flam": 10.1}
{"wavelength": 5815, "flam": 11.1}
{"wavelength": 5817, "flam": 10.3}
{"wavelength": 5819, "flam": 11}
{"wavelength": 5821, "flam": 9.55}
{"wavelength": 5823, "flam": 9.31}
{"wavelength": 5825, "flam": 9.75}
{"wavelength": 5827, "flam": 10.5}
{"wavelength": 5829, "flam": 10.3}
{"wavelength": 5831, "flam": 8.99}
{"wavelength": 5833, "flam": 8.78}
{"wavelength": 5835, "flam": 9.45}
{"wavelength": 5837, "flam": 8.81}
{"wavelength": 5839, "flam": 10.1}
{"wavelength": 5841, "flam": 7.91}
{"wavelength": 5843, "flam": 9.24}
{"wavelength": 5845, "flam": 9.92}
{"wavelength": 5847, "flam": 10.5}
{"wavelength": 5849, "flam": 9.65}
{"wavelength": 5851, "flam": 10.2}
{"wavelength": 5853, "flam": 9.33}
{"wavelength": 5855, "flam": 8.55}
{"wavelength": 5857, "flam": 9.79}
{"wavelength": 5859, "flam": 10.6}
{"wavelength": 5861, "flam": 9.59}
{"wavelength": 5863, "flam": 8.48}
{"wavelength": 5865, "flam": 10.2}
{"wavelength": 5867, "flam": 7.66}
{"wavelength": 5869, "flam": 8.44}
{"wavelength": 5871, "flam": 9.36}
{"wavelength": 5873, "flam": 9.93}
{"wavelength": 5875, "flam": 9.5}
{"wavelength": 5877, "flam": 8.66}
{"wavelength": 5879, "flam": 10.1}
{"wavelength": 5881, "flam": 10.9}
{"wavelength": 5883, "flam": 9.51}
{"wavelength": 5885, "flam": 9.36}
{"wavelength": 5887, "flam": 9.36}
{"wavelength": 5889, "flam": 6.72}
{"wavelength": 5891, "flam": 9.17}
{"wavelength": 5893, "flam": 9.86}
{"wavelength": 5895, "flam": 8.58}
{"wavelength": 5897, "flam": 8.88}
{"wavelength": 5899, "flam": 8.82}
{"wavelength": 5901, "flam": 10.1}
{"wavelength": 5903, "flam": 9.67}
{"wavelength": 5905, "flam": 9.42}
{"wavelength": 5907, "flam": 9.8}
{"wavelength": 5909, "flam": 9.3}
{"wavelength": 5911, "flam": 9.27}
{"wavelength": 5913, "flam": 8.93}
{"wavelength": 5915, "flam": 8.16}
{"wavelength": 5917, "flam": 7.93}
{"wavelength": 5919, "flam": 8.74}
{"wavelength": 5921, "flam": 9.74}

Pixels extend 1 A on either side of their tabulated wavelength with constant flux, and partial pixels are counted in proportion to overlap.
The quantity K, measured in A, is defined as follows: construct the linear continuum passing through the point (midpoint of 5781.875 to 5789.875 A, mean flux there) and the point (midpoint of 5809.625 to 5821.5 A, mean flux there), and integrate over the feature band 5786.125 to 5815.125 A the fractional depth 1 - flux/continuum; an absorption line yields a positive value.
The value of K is 2.02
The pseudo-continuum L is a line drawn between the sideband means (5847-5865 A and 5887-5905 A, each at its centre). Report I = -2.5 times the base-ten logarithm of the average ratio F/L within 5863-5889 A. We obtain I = 0.00 mag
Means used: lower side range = 9.62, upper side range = 9.02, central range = 9.28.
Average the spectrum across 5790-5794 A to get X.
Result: 9.44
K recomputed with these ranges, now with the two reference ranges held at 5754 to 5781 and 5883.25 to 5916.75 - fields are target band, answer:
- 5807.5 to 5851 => -2.97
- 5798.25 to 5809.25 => -0.47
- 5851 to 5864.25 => -0.63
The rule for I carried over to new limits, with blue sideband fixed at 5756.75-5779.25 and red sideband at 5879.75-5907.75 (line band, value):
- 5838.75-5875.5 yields -0.03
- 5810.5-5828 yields -0.11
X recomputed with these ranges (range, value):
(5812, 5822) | 10.4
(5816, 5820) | 10.7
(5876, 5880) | 9.38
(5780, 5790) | 10.6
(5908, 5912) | 9.29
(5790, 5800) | 8.68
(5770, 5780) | 8.79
